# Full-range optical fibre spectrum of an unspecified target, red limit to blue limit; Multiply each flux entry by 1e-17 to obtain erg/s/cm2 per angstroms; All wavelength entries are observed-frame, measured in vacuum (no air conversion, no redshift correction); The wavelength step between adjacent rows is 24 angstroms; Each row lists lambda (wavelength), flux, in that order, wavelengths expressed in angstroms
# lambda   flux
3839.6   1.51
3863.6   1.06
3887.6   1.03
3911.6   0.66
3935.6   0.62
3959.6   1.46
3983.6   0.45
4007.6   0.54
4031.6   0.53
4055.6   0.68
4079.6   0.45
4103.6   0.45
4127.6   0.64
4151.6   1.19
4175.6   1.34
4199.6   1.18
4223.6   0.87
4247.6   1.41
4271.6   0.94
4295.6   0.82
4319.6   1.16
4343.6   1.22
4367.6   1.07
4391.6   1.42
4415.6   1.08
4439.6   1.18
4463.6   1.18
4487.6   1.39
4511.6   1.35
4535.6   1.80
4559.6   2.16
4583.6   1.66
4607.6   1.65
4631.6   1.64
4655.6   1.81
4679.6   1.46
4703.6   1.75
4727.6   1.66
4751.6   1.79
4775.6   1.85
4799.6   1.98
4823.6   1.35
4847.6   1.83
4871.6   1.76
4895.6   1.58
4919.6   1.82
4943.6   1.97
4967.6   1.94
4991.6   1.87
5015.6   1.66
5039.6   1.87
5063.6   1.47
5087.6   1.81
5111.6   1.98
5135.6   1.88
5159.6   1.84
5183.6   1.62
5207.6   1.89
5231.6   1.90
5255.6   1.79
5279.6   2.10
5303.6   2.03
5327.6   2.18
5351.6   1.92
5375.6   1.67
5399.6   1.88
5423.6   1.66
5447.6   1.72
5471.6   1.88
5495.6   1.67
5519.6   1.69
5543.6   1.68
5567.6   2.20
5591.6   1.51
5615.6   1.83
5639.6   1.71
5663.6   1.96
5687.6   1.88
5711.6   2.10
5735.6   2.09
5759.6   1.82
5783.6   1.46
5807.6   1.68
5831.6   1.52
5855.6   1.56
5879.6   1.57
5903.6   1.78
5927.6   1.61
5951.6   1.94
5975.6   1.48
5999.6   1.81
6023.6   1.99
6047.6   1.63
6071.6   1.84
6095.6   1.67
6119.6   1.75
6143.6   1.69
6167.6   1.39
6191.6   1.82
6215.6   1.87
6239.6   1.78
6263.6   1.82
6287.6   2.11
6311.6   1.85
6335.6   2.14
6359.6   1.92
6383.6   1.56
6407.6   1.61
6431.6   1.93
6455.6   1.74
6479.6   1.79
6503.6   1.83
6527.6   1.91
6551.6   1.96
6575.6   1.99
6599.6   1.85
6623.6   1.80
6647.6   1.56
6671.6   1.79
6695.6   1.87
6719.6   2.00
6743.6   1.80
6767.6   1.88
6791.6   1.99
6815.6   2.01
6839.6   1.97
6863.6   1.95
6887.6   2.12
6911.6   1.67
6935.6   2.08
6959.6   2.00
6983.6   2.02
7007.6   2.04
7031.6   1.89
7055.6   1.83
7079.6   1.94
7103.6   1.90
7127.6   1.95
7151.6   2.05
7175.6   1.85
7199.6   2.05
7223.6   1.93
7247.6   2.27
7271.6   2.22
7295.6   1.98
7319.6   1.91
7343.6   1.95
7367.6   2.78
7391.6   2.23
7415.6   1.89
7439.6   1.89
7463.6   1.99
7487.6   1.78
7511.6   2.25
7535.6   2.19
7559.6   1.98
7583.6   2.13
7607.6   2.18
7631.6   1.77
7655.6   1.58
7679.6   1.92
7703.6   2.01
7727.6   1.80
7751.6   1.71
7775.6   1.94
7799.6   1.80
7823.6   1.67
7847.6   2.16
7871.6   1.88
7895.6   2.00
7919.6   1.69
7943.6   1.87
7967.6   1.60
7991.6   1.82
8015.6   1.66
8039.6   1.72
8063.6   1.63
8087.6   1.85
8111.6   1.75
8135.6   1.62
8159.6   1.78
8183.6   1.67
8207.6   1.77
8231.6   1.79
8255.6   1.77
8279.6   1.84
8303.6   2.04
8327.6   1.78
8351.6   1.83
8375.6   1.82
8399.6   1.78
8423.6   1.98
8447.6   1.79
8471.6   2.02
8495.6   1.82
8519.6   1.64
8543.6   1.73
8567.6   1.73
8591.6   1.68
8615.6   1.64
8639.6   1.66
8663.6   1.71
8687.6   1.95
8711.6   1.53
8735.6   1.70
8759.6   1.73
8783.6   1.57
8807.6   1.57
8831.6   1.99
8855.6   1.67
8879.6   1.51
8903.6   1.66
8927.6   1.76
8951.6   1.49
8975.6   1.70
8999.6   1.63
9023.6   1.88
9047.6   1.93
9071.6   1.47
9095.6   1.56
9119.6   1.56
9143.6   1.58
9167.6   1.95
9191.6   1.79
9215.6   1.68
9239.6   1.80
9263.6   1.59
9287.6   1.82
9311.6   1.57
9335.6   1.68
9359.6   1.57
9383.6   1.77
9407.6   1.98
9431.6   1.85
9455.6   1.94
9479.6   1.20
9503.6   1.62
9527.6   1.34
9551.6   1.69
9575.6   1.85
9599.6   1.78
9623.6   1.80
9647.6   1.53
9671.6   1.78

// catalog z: 0.123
